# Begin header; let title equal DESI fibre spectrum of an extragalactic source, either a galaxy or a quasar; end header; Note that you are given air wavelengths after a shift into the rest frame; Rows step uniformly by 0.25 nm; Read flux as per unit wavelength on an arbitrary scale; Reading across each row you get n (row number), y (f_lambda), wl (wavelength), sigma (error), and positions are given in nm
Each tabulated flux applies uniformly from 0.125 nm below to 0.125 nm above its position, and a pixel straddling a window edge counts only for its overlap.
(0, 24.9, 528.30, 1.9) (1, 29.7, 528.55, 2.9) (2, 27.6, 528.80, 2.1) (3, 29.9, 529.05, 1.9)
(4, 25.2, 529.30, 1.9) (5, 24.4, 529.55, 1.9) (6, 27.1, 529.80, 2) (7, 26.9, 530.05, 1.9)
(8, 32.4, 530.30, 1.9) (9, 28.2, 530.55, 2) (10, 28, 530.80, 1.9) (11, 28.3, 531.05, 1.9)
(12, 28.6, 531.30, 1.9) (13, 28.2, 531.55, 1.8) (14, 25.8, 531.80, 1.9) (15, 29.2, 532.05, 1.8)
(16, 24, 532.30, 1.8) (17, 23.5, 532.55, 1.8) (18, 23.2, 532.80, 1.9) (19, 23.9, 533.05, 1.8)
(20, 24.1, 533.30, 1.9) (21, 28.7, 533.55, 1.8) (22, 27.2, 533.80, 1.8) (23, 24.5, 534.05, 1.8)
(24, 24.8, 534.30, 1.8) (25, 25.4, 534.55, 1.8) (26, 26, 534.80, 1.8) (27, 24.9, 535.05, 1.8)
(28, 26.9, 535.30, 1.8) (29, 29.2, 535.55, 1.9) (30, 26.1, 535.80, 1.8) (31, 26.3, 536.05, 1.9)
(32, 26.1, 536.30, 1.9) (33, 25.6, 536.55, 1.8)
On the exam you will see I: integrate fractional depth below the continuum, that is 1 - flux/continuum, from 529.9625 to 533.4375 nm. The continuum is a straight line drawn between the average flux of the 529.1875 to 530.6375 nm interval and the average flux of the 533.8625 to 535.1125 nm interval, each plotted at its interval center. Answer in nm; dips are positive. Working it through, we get -0.02 nm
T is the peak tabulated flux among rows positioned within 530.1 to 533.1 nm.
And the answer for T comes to 32.4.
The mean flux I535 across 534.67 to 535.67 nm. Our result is 26.7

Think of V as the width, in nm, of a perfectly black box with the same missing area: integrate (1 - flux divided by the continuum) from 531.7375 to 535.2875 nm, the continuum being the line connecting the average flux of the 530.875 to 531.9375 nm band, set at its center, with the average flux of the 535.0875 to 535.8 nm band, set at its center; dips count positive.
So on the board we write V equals 0.27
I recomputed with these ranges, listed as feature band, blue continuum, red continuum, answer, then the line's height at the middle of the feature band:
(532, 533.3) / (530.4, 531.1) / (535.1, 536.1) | 0.16 nm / 27.8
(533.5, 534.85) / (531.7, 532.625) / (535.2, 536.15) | 0.03 nm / 26.5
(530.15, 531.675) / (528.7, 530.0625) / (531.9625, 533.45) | -0.18 nm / 25.8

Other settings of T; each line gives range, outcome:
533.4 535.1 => 28.7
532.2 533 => 24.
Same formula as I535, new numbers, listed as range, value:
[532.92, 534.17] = 25.7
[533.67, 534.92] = 25.6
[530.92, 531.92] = 27.7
